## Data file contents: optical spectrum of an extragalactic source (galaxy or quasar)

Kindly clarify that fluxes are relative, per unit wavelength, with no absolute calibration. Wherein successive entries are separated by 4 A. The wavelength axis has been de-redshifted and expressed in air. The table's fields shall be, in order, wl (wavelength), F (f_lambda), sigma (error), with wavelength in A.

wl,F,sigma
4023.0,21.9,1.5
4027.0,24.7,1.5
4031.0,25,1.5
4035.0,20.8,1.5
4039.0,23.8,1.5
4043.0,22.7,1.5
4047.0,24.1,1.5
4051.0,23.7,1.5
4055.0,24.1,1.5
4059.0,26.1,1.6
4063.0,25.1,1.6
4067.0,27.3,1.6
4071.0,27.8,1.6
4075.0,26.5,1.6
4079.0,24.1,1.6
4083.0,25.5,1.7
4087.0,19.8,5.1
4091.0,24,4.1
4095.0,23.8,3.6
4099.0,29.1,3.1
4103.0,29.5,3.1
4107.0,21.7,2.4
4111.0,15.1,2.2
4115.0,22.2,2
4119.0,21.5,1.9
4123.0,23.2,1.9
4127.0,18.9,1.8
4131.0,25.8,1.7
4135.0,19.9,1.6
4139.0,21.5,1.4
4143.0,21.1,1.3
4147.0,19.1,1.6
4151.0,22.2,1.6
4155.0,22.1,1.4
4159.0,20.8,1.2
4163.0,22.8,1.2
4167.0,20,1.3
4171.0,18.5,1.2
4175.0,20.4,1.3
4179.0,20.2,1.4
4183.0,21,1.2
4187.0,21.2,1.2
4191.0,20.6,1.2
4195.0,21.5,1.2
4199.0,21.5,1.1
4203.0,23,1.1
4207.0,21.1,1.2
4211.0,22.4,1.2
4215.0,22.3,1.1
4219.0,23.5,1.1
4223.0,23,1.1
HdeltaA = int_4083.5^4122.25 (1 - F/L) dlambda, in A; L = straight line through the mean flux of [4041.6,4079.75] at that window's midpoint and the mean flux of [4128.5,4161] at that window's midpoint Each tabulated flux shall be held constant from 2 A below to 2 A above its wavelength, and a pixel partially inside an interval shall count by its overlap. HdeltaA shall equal 0.5 A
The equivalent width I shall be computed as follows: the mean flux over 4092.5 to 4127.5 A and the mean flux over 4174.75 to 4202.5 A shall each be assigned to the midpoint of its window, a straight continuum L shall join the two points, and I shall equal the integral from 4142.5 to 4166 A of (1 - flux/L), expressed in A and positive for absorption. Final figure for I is 0.6 A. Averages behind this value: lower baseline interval 23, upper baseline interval 21.1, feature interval 21.3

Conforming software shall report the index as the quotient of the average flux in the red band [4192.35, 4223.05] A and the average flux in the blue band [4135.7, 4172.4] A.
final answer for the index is 1.06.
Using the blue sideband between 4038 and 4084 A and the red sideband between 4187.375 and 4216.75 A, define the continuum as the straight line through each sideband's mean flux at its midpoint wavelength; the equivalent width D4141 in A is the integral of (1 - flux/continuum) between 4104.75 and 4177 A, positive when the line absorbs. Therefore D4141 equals 6.9 A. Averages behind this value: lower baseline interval 25.1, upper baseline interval 21.7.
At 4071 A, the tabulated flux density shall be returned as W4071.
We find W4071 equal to 27.8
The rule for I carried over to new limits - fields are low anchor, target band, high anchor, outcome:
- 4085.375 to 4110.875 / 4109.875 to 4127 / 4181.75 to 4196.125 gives 2.02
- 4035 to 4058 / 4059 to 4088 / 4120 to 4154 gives -3.13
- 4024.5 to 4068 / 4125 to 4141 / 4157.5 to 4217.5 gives 0.59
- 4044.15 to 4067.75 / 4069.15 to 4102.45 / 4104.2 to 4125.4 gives -3.43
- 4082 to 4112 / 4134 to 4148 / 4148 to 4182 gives 0.86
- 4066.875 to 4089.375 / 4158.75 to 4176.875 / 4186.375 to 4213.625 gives 1.66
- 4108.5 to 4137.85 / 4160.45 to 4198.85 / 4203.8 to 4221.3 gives 1.99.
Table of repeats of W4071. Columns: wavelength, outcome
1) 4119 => 21.5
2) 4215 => 22.3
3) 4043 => 22.7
